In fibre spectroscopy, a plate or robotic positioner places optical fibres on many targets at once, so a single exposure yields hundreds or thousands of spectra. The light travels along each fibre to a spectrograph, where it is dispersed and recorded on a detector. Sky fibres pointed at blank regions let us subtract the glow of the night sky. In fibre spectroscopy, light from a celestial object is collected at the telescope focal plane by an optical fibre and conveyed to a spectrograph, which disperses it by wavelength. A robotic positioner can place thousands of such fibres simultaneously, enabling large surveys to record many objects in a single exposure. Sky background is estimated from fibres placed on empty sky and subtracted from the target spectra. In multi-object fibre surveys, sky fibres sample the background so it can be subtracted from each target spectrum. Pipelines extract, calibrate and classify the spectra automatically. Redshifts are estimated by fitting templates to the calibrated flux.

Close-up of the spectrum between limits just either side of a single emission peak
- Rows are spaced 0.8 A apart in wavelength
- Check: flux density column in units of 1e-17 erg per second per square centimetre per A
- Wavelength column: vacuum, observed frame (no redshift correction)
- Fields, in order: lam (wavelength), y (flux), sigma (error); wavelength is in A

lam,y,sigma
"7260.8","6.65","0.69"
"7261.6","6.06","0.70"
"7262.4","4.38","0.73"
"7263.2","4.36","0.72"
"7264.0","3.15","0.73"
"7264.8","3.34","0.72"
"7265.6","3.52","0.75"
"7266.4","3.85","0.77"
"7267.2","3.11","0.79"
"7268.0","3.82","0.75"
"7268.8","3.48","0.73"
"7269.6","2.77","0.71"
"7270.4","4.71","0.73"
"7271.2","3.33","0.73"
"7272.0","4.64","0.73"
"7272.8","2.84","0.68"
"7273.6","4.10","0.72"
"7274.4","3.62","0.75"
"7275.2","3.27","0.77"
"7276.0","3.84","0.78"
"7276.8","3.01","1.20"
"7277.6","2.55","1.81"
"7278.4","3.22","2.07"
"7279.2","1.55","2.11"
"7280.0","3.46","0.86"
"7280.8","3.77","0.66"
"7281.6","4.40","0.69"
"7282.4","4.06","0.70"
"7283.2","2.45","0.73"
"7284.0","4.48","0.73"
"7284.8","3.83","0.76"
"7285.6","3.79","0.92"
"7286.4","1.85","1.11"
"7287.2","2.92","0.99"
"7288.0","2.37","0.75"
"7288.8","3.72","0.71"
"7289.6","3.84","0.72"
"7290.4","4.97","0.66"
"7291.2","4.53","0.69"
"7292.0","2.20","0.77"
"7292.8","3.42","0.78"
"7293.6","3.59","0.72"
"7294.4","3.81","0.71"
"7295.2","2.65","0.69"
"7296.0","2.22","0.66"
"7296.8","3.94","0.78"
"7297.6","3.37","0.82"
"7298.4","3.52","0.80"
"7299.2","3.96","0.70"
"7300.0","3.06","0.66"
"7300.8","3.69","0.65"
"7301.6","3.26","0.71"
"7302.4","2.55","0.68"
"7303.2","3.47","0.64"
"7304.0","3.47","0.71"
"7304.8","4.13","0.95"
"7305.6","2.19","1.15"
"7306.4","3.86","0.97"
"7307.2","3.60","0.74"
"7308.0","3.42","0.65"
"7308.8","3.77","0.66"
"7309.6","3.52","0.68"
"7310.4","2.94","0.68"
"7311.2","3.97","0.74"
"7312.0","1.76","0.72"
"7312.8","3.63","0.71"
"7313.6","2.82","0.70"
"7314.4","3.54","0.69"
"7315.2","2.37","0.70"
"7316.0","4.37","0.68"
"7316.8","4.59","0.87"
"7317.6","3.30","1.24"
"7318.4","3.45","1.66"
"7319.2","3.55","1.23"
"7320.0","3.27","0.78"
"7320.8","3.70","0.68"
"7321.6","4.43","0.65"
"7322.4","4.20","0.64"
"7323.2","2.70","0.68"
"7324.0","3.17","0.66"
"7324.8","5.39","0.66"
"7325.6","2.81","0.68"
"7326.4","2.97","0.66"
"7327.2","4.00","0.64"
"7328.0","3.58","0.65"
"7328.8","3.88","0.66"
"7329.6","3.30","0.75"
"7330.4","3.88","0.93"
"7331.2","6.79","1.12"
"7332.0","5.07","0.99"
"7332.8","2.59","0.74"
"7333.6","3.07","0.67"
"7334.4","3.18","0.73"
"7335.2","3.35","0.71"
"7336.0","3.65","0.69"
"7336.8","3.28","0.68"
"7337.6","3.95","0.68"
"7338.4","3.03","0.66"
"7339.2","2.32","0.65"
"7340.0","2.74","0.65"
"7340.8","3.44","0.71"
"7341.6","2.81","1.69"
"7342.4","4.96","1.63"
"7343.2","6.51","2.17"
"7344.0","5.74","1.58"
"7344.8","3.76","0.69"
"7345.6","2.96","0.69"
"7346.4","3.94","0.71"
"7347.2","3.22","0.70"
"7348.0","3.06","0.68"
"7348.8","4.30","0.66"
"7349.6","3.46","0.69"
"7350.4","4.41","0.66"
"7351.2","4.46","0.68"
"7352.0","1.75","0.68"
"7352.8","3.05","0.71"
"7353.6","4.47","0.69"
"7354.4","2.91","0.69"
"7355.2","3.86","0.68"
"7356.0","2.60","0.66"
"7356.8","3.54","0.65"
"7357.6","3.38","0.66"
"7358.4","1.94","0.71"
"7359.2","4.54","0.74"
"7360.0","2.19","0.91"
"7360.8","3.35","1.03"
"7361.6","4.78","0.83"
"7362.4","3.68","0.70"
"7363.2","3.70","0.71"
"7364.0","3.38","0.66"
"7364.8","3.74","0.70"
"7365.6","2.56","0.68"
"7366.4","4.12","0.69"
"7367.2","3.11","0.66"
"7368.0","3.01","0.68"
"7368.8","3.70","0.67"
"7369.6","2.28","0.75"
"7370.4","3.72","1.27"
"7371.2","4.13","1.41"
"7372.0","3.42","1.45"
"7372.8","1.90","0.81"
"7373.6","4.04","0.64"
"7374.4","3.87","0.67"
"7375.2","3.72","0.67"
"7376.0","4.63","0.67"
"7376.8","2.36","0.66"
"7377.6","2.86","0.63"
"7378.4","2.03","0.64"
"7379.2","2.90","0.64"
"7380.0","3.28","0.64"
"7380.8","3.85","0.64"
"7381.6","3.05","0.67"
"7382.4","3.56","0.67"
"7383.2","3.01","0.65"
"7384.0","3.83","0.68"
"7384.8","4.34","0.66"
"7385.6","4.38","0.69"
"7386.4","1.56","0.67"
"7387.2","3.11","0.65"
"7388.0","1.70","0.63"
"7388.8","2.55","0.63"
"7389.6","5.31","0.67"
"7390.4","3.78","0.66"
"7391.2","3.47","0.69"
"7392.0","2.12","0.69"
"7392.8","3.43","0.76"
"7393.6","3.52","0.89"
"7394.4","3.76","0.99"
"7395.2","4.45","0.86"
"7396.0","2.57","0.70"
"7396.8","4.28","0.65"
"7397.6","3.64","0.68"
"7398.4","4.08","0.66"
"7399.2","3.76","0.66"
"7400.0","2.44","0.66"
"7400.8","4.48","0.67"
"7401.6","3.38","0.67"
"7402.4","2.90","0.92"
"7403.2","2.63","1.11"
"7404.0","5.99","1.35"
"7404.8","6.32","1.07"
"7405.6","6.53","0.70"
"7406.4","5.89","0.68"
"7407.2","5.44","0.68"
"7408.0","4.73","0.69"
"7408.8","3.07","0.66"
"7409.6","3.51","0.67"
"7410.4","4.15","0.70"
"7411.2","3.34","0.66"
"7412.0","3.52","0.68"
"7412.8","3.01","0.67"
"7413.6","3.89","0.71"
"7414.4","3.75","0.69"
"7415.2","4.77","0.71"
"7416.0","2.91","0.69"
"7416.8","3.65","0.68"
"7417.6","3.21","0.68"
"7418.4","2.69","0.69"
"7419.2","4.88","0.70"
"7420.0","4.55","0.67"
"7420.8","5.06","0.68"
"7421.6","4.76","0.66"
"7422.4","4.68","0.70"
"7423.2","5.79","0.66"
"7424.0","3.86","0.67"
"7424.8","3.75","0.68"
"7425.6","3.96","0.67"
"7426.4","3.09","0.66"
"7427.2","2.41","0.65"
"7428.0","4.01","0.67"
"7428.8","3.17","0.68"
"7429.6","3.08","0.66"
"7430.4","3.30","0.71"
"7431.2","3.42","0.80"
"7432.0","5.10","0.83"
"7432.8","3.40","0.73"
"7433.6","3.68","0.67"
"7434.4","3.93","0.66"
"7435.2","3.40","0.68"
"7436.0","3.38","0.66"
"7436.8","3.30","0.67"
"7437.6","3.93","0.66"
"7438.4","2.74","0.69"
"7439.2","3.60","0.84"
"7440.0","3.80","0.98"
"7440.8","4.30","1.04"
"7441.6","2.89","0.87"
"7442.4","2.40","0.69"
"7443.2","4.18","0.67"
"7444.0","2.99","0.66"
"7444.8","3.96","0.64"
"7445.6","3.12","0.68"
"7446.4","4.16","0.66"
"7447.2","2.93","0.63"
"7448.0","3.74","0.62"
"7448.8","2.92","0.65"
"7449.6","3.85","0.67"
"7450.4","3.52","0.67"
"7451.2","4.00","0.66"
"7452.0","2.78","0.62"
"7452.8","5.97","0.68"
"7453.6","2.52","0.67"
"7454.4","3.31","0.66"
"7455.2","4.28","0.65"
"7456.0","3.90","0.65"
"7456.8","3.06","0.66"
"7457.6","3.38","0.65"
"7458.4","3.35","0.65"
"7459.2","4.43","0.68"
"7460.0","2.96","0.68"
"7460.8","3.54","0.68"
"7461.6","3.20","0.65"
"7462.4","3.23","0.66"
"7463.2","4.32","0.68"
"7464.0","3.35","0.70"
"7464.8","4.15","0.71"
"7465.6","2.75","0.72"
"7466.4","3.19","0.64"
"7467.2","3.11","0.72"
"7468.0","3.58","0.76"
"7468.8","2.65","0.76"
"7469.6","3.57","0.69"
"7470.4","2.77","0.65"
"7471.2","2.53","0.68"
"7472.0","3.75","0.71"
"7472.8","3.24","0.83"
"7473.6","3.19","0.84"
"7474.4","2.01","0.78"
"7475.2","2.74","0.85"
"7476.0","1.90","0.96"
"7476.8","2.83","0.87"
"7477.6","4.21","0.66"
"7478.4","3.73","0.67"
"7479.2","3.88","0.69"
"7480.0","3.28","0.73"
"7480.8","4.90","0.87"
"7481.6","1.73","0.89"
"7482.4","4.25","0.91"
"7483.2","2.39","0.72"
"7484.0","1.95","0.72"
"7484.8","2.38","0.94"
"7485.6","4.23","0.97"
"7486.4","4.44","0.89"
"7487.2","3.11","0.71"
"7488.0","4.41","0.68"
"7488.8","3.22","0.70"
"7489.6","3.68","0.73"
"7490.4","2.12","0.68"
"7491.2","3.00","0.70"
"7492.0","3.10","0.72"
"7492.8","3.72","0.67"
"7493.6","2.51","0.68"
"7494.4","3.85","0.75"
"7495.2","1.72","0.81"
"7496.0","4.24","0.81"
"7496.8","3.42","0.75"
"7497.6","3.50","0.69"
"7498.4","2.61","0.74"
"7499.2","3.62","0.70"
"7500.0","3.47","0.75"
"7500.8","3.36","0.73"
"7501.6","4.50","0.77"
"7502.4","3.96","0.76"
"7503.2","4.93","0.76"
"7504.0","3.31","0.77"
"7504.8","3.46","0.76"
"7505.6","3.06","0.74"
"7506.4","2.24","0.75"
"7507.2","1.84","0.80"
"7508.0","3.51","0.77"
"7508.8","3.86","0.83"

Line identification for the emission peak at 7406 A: [S II]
